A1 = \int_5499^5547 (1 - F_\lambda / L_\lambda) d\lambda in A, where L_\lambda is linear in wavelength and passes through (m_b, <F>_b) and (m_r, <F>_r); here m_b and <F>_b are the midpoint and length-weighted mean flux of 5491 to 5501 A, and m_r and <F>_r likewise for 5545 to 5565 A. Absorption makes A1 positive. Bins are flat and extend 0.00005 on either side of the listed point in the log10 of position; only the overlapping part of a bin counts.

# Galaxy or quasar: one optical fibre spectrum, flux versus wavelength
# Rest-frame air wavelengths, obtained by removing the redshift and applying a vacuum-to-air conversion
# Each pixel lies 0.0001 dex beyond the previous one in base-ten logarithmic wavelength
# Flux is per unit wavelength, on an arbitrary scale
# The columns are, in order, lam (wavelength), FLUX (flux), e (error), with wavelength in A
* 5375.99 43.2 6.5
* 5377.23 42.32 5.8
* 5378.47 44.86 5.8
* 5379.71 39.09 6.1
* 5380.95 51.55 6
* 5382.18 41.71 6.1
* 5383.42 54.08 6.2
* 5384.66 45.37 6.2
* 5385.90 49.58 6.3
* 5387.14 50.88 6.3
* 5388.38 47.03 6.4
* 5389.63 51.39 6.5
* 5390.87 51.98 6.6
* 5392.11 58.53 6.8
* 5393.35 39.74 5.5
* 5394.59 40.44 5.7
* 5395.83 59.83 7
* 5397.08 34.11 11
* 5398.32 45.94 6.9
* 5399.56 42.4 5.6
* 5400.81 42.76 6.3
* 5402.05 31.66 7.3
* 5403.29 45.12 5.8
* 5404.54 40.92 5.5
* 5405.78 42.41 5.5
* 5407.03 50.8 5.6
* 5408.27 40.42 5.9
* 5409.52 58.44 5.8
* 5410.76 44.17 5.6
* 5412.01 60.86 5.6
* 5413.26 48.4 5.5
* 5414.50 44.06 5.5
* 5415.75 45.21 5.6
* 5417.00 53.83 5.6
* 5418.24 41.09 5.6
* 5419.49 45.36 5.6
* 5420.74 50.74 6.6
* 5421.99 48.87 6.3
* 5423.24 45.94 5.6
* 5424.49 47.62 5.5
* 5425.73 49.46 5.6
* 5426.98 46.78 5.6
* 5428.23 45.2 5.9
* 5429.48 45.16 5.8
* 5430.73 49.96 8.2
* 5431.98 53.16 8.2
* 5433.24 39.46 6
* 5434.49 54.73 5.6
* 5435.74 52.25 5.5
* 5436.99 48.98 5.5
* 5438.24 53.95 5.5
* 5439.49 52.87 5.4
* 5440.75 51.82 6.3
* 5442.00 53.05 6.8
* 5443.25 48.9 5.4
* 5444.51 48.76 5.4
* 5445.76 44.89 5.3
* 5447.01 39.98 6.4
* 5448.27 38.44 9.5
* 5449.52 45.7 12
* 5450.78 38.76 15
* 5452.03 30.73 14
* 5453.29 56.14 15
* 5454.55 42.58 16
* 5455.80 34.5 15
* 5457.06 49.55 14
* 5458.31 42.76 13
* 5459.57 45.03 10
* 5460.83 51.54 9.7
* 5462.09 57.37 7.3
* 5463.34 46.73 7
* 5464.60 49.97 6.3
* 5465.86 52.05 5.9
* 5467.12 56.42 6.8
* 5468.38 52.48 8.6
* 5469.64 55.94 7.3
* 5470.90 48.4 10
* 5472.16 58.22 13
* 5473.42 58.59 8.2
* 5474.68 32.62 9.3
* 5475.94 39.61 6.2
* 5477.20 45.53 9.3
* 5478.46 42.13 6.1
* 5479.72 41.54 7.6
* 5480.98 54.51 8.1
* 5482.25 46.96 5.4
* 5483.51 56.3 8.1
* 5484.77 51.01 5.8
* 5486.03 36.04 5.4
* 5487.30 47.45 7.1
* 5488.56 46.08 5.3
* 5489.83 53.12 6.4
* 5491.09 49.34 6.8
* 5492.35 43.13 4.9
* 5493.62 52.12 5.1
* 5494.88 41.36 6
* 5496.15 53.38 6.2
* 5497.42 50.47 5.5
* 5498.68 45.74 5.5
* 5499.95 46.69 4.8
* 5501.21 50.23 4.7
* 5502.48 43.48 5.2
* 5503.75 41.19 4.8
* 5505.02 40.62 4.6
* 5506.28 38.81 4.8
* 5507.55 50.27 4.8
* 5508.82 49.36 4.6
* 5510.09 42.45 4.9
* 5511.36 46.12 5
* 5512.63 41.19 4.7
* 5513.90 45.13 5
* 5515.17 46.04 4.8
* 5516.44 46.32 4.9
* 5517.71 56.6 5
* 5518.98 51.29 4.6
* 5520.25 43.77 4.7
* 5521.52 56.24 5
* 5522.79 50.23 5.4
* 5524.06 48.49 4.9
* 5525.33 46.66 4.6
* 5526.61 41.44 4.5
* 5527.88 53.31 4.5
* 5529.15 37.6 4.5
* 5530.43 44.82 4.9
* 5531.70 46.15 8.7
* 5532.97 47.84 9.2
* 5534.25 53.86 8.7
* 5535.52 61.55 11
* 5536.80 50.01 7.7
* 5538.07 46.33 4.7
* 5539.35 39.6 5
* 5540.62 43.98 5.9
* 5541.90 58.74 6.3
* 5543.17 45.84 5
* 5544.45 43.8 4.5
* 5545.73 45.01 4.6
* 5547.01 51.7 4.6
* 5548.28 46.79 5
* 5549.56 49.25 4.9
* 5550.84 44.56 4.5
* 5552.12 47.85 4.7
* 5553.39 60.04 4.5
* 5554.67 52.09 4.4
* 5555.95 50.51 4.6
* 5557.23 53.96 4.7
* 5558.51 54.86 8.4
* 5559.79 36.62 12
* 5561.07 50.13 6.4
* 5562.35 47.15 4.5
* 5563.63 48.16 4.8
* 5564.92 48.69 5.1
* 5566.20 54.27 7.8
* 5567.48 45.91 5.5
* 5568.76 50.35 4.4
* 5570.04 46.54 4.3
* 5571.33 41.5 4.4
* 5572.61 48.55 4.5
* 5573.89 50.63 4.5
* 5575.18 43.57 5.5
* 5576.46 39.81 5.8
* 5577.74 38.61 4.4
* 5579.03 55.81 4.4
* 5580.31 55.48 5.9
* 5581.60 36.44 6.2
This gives 1.3 A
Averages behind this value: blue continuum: 47.8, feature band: 47.1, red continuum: 49.2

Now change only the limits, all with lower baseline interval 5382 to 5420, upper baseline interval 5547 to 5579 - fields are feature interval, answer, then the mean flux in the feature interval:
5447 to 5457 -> 1.23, 41.4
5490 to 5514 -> 0.83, 46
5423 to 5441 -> -0.81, 49.2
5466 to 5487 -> -0.51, 48.6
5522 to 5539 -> -0.13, 48.3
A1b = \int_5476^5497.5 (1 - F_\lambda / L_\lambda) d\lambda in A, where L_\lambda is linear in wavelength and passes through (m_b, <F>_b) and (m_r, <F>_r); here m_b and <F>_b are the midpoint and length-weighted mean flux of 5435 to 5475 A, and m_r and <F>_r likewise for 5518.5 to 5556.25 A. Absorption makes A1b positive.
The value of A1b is 0.5 A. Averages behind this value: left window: 48.3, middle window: 47.4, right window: 48.6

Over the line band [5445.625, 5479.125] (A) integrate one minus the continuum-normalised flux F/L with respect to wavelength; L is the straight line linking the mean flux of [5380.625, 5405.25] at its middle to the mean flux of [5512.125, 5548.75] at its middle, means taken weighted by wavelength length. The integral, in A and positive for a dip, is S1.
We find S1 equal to 0.4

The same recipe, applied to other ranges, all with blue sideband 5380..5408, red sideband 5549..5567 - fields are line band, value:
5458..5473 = -1.2 A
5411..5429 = -0.5 A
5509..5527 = 0.6 A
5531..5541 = 0.1 A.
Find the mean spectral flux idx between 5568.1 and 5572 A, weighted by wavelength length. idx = 46.2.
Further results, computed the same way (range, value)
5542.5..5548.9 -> 46.7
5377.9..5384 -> 46.3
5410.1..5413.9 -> 51.2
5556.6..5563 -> 48.5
